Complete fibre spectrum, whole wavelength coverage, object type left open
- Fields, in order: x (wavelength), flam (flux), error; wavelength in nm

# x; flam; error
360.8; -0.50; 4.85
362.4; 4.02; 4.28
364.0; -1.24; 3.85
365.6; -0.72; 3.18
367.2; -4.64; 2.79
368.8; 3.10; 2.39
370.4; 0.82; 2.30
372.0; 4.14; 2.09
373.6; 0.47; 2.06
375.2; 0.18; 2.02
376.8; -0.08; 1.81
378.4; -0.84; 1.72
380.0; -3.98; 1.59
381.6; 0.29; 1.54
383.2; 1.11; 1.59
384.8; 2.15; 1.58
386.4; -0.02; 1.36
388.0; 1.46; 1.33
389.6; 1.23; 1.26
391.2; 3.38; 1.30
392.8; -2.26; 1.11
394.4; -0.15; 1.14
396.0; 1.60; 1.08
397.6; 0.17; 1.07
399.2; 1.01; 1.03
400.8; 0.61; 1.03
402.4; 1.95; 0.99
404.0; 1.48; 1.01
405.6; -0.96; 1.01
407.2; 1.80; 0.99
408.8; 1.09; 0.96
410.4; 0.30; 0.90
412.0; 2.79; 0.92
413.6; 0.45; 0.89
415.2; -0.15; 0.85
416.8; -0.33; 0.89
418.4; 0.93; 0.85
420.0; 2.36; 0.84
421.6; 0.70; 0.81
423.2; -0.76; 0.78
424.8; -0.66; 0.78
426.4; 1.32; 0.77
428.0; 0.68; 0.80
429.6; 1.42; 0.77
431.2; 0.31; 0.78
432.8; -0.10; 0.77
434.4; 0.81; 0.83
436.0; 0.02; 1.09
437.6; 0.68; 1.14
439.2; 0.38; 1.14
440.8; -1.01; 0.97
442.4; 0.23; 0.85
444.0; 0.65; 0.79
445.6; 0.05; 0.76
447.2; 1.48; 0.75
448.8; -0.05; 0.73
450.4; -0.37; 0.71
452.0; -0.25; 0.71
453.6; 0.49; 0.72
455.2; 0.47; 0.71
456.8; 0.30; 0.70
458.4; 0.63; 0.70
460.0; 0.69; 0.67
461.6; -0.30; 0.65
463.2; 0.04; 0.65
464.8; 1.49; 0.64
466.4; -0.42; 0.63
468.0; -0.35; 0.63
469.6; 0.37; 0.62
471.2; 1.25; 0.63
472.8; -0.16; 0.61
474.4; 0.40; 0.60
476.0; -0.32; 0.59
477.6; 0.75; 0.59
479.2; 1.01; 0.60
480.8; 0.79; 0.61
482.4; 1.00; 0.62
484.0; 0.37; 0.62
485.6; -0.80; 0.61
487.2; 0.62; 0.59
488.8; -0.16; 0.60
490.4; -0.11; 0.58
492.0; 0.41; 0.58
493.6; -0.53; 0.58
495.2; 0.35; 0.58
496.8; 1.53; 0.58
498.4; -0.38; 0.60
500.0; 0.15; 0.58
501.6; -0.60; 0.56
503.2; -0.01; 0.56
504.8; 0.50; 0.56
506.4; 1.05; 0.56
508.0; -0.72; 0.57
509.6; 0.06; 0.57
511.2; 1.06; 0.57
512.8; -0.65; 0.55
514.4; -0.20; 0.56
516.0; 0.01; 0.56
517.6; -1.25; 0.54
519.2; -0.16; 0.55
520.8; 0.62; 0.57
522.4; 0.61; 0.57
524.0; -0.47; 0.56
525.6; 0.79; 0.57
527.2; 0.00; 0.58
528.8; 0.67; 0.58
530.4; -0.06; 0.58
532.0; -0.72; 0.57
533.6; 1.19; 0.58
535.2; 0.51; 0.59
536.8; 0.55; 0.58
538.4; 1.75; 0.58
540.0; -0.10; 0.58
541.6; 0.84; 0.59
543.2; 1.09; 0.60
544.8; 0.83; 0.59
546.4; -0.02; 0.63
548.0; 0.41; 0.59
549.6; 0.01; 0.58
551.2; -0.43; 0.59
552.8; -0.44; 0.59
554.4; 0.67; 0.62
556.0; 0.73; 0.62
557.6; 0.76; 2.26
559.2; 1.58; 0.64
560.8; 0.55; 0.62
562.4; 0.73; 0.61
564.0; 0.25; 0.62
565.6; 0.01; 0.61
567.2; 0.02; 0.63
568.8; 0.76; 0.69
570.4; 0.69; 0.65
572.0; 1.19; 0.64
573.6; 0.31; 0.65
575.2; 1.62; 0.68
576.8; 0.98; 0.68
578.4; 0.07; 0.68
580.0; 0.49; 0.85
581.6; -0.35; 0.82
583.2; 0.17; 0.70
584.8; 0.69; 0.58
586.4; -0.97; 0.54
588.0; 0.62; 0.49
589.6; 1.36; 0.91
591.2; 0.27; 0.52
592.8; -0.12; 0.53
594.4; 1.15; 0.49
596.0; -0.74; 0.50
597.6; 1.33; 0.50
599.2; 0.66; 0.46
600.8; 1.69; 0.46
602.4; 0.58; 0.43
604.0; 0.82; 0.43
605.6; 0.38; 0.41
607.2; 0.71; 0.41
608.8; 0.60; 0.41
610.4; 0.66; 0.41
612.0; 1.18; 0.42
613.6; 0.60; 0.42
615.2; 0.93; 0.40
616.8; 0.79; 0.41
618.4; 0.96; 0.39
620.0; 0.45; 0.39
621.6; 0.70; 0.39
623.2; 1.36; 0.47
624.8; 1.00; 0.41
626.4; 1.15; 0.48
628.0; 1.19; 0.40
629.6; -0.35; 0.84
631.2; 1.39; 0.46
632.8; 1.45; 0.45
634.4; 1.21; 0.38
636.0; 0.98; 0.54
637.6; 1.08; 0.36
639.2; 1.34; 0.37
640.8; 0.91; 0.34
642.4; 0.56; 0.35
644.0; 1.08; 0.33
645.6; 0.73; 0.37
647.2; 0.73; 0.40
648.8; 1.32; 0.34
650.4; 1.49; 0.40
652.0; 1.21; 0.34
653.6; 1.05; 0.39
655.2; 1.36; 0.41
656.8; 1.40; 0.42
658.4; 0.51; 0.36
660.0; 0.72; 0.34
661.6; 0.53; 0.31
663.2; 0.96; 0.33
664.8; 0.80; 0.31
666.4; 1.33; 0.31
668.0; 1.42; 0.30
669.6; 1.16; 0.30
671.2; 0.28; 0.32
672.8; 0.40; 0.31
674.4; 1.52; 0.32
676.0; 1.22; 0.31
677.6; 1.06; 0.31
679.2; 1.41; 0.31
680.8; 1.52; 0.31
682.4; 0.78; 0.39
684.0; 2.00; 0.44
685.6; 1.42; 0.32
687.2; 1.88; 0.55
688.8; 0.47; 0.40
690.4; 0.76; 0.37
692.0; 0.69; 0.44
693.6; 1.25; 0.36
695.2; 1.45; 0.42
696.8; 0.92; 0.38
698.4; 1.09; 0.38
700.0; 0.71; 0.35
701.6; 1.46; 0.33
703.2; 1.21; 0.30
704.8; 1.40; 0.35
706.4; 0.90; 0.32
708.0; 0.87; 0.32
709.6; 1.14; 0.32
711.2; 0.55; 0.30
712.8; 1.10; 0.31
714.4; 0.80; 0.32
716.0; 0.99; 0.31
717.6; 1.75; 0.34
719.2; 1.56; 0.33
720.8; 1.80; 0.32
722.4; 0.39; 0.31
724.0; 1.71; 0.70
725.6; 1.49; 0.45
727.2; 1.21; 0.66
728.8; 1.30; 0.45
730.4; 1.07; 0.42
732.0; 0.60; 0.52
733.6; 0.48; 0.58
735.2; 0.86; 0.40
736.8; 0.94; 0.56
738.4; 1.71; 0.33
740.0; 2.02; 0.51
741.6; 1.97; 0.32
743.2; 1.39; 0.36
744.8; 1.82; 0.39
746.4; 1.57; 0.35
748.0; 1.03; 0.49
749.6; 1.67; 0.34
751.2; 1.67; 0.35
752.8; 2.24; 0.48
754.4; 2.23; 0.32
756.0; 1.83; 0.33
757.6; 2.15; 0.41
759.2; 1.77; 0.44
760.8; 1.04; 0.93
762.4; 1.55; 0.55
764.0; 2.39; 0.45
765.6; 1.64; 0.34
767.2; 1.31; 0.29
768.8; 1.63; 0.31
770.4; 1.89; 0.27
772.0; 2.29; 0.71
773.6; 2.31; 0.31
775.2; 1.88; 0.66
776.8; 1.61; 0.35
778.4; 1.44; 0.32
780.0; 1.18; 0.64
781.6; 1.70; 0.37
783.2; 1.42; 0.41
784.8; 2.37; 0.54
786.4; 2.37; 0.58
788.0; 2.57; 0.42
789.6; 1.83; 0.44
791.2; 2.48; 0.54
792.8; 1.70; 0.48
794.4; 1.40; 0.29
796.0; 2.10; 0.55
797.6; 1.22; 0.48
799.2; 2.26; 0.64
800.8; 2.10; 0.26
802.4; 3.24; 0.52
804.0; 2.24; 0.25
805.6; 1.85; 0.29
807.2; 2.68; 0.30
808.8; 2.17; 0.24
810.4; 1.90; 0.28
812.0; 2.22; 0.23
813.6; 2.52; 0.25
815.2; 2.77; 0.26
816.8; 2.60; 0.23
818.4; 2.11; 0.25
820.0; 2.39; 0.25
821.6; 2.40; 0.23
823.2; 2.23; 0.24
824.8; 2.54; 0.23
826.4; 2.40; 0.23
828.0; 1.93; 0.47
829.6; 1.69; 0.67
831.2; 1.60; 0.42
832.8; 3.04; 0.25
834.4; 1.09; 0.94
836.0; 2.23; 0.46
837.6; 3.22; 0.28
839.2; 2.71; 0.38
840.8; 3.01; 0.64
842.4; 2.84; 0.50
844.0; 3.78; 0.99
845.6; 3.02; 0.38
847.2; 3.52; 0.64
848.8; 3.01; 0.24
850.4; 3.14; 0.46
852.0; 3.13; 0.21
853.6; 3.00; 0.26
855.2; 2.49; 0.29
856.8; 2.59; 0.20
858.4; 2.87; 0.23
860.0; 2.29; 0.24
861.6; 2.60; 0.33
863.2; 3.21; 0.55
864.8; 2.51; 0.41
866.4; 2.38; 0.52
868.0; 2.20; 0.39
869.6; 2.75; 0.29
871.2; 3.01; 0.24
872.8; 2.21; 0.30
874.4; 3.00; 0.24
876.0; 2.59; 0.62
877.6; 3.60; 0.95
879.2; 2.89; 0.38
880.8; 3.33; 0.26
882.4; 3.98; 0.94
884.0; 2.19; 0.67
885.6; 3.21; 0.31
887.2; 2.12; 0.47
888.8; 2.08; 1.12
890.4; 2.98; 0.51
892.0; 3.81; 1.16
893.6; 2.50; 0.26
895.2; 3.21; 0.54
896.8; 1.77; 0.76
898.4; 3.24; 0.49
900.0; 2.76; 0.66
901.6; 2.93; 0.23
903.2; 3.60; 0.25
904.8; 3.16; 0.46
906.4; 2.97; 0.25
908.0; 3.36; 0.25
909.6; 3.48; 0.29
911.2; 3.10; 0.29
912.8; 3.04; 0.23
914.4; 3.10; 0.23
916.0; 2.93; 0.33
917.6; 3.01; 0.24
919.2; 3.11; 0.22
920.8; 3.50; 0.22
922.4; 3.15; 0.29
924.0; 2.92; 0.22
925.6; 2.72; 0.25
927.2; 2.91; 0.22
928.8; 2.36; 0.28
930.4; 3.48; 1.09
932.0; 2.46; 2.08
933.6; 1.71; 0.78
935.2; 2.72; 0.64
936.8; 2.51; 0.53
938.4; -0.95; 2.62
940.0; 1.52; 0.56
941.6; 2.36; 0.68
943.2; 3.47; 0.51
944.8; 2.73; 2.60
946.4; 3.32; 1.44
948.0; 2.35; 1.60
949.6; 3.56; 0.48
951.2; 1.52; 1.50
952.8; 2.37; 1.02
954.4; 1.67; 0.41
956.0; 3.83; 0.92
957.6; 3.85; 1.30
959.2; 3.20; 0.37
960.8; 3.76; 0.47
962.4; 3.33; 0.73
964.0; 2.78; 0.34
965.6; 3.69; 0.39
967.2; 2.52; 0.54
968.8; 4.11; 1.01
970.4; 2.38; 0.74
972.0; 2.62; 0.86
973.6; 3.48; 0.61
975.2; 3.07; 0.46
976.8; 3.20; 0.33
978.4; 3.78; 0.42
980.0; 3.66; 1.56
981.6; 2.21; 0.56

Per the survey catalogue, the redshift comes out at 0.843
